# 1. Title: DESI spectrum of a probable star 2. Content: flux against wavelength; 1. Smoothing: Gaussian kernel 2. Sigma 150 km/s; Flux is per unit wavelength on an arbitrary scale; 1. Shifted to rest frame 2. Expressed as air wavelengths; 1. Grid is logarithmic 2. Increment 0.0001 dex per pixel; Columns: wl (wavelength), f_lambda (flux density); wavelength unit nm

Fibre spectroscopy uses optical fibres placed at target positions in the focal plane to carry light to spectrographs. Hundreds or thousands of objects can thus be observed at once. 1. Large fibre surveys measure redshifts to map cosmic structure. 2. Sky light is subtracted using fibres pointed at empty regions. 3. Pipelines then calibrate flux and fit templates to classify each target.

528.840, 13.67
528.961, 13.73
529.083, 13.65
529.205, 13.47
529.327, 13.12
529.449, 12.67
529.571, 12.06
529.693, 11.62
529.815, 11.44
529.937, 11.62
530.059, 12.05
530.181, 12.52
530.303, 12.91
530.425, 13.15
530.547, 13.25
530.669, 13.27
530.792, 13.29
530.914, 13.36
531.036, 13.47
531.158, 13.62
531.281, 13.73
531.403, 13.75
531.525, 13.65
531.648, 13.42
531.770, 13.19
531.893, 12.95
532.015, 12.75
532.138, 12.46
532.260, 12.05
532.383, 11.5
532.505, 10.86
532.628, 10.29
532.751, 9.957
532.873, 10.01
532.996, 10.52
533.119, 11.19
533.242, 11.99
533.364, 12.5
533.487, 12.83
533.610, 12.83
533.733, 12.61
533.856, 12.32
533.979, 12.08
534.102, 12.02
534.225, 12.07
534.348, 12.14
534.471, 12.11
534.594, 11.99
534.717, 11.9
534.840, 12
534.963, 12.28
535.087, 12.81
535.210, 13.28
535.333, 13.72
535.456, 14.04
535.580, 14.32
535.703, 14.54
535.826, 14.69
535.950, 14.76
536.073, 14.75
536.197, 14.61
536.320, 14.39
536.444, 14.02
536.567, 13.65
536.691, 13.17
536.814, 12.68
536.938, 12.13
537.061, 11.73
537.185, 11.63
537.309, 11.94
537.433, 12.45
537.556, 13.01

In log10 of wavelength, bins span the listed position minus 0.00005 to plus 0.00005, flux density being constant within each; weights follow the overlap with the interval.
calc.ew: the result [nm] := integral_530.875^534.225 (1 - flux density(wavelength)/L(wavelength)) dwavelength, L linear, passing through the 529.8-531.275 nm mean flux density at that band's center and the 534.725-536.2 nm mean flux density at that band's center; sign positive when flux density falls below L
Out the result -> 0.24 nm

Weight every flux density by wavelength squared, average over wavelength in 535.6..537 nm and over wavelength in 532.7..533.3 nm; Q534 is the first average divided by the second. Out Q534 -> 1.32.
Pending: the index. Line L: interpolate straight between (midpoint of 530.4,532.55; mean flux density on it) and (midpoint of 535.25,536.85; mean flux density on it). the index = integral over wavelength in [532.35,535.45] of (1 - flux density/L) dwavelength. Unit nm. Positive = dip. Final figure 0.38 nm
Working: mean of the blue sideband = 13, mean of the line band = 12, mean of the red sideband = 14.1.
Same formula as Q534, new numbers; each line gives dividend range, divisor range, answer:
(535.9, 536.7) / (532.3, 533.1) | 1.36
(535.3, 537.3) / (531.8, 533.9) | 1.17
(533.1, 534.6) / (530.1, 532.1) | 0.93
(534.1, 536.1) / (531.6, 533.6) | 1.13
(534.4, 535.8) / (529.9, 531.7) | 1.01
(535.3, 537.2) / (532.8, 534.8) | 1.16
